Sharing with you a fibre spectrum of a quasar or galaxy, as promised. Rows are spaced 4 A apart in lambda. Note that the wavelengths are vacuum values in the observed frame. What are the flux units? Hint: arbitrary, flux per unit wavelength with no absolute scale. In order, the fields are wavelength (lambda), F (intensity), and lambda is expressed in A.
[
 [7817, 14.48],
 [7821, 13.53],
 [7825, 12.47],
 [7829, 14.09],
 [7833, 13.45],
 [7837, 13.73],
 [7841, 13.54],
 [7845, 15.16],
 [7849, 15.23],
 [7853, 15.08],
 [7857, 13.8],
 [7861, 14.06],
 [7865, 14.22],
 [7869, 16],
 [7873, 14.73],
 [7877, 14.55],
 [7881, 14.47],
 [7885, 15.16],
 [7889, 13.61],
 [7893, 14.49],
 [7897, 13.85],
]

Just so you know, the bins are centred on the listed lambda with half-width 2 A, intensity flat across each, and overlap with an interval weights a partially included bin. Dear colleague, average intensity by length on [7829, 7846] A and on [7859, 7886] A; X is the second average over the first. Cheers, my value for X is 1.06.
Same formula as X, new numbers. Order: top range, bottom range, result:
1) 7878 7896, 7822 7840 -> 1.07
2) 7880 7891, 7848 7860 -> 0.99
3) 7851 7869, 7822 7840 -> 1.08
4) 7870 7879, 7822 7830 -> 1.12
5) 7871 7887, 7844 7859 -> 1.00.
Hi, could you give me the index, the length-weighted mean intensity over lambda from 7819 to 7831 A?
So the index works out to 13.4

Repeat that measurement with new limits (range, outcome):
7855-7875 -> 14.6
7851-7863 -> 14.3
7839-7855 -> 14.8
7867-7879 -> 15.1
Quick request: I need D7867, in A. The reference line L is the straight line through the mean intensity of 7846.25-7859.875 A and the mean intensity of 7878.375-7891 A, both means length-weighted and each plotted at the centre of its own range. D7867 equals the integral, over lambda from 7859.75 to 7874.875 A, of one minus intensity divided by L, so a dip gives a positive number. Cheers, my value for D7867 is -0.2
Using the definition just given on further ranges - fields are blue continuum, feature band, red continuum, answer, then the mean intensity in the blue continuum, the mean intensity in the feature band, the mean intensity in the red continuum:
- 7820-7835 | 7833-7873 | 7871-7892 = -1.7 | 13.4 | 14.5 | 14.5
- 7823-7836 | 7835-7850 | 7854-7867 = -0.7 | 13.4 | 14.4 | 14.1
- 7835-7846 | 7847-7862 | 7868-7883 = -0.2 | 14.1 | 14.6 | 14.9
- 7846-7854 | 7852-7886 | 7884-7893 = 0.2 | 15.2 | 14.6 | 14.3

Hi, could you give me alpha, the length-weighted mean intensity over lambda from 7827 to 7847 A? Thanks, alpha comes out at 14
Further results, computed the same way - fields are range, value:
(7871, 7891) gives 14.5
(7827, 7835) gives 13.8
